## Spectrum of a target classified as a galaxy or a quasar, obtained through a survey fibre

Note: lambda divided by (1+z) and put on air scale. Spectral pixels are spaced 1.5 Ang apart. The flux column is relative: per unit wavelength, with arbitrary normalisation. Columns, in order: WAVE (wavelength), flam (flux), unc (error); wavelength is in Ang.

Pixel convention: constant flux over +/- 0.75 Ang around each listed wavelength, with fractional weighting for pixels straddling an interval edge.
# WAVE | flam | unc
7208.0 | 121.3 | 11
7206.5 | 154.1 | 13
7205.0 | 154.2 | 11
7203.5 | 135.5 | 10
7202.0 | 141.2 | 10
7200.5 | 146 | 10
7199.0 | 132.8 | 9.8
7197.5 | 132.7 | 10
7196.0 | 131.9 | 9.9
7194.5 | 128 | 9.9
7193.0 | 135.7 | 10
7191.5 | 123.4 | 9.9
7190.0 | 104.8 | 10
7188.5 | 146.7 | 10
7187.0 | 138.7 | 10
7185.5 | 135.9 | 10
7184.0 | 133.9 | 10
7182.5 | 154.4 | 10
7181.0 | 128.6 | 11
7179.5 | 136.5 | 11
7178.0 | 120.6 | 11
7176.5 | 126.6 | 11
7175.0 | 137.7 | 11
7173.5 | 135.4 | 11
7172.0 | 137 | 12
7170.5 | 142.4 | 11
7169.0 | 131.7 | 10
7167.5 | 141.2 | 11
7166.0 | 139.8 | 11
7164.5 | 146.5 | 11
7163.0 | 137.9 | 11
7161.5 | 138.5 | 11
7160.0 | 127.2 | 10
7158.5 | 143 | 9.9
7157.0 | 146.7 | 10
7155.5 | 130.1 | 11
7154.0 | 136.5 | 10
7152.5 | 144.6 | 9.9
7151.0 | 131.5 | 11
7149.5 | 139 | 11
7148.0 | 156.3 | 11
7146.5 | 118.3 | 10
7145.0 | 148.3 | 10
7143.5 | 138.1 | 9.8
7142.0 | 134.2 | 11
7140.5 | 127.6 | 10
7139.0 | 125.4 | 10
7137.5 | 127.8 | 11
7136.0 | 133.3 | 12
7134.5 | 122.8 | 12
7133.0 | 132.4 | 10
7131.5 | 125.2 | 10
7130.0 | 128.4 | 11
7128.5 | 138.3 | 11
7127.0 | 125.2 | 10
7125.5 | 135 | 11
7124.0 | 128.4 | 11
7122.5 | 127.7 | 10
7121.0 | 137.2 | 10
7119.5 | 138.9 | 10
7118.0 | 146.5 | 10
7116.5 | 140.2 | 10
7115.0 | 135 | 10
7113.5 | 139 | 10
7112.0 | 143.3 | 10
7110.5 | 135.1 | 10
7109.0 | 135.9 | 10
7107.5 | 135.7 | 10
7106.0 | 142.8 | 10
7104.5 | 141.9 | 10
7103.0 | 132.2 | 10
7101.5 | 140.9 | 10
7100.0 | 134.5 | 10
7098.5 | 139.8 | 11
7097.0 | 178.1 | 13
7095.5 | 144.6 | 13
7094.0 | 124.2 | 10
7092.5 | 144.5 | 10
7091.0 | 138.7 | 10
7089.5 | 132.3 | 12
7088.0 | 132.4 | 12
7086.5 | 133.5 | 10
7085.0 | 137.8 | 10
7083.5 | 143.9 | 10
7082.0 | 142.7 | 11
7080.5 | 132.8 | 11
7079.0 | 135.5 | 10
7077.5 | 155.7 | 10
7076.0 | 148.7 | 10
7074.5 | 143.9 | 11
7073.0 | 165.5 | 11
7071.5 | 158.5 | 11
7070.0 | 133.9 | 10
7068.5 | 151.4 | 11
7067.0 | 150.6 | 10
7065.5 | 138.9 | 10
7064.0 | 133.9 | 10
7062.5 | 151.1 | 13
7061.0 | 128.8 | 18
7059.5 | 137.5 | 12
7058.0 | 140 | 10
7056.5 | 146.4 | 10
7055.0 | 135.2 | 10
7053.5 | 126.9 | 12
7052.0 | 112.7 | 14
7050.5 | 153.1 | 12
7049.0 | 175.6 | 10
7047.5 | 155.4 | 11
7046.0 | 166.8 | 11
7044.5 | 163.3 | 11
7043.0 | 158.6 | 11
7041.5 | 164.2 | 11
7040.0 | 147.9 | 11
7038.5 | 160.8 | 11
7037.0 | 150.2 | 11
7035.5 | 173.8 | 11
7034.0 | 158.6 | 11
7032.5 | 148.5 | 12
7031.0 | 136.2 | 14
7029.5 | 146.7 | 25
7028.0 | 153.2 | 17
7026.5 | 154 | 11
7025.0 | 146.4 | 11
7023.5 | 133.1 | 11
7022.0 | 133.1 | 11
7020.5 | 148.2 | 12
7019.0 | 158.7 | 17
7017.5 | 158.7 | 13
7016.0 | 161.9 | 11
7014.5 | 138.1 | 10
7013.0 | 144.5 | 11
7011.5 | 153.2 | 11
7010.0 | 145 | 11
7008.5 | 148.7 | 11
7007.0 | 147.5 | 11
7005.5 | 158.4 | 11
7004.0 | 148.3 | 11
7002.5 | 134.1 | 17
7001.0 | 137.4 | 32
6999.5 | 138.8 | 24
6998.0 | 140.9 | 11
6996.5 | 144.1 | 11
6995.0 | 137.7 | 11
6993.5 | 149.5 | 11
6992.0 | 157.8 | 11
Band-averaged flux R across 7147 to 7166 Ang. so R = 140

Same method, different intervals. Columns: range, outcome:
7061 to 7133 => 140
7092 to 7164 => 137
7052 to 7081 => 142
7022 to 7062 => 149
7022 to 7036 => 149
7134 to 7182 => 136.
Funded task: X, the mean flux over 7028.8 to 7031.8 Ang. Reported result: 141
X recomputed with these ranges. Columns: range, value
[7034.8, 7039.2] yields 161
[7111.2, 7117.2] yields 139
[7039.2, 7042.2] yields 156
